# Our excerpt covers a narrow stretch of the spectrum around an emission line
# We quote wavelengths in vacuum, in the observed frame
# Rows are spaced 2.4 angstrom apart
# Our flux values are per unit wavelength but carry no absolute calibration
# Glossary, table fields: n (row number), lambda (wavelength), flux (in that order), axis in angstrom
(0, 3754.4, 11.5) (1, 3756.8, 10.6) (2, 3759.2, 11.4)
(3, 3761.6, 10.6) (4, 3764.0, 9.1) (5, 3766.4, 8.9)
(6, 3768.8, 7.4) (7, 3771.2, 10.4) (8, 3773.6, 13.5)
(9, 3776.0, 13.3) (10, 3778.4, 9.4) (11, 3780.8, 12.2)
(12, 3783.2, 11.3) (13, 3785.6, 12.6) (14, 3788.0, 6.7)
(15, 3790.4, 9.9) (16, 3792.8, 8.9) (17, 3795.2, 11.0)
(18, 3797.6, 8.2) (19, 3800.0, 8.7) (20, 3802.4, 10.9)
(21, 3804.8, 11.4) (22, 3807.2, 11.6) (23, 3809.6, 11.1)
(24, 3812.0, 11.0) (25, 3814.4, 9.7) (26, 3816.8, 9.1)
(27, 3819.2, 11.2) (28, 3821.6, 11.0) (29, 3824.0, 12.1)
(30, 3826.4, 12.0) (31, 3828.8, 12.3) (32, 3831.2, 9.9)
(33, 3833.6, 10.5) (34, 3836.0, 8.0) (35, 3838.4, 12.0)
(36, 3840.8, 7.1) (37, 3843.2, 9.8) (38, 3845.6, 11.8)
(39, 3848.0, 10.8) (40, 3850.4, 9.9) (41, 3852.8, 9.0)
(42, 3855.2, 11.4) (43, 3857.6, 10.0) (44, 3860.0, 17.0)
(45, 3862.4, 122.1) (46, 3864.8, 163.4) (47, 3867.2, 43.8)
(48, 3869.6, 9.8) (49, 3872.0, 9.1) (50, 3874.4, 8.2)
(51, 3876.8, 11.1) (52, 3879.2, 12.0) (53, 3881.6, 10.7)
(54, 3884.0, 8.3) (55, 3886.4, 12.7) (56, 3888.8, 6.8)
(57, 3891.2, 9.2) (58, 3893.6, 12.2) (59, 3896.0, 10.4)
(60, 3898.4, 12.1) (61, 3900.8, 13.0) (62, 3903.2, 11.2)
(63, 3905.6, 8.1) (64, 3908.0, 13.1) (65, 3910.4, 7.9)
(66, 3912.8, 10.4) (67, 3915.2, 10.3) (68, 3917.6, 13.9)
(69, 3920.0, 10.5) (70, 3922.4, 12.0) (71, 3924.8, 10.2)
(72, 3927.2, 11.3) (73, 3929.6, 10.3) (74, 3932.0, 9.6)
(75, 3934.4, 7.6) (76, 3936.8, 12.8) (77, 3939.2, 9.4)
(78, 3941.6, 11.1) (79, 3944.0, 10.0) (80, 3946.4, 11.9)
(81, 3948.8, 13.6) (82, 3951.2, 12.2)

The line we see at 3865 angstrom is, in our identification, [O II]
